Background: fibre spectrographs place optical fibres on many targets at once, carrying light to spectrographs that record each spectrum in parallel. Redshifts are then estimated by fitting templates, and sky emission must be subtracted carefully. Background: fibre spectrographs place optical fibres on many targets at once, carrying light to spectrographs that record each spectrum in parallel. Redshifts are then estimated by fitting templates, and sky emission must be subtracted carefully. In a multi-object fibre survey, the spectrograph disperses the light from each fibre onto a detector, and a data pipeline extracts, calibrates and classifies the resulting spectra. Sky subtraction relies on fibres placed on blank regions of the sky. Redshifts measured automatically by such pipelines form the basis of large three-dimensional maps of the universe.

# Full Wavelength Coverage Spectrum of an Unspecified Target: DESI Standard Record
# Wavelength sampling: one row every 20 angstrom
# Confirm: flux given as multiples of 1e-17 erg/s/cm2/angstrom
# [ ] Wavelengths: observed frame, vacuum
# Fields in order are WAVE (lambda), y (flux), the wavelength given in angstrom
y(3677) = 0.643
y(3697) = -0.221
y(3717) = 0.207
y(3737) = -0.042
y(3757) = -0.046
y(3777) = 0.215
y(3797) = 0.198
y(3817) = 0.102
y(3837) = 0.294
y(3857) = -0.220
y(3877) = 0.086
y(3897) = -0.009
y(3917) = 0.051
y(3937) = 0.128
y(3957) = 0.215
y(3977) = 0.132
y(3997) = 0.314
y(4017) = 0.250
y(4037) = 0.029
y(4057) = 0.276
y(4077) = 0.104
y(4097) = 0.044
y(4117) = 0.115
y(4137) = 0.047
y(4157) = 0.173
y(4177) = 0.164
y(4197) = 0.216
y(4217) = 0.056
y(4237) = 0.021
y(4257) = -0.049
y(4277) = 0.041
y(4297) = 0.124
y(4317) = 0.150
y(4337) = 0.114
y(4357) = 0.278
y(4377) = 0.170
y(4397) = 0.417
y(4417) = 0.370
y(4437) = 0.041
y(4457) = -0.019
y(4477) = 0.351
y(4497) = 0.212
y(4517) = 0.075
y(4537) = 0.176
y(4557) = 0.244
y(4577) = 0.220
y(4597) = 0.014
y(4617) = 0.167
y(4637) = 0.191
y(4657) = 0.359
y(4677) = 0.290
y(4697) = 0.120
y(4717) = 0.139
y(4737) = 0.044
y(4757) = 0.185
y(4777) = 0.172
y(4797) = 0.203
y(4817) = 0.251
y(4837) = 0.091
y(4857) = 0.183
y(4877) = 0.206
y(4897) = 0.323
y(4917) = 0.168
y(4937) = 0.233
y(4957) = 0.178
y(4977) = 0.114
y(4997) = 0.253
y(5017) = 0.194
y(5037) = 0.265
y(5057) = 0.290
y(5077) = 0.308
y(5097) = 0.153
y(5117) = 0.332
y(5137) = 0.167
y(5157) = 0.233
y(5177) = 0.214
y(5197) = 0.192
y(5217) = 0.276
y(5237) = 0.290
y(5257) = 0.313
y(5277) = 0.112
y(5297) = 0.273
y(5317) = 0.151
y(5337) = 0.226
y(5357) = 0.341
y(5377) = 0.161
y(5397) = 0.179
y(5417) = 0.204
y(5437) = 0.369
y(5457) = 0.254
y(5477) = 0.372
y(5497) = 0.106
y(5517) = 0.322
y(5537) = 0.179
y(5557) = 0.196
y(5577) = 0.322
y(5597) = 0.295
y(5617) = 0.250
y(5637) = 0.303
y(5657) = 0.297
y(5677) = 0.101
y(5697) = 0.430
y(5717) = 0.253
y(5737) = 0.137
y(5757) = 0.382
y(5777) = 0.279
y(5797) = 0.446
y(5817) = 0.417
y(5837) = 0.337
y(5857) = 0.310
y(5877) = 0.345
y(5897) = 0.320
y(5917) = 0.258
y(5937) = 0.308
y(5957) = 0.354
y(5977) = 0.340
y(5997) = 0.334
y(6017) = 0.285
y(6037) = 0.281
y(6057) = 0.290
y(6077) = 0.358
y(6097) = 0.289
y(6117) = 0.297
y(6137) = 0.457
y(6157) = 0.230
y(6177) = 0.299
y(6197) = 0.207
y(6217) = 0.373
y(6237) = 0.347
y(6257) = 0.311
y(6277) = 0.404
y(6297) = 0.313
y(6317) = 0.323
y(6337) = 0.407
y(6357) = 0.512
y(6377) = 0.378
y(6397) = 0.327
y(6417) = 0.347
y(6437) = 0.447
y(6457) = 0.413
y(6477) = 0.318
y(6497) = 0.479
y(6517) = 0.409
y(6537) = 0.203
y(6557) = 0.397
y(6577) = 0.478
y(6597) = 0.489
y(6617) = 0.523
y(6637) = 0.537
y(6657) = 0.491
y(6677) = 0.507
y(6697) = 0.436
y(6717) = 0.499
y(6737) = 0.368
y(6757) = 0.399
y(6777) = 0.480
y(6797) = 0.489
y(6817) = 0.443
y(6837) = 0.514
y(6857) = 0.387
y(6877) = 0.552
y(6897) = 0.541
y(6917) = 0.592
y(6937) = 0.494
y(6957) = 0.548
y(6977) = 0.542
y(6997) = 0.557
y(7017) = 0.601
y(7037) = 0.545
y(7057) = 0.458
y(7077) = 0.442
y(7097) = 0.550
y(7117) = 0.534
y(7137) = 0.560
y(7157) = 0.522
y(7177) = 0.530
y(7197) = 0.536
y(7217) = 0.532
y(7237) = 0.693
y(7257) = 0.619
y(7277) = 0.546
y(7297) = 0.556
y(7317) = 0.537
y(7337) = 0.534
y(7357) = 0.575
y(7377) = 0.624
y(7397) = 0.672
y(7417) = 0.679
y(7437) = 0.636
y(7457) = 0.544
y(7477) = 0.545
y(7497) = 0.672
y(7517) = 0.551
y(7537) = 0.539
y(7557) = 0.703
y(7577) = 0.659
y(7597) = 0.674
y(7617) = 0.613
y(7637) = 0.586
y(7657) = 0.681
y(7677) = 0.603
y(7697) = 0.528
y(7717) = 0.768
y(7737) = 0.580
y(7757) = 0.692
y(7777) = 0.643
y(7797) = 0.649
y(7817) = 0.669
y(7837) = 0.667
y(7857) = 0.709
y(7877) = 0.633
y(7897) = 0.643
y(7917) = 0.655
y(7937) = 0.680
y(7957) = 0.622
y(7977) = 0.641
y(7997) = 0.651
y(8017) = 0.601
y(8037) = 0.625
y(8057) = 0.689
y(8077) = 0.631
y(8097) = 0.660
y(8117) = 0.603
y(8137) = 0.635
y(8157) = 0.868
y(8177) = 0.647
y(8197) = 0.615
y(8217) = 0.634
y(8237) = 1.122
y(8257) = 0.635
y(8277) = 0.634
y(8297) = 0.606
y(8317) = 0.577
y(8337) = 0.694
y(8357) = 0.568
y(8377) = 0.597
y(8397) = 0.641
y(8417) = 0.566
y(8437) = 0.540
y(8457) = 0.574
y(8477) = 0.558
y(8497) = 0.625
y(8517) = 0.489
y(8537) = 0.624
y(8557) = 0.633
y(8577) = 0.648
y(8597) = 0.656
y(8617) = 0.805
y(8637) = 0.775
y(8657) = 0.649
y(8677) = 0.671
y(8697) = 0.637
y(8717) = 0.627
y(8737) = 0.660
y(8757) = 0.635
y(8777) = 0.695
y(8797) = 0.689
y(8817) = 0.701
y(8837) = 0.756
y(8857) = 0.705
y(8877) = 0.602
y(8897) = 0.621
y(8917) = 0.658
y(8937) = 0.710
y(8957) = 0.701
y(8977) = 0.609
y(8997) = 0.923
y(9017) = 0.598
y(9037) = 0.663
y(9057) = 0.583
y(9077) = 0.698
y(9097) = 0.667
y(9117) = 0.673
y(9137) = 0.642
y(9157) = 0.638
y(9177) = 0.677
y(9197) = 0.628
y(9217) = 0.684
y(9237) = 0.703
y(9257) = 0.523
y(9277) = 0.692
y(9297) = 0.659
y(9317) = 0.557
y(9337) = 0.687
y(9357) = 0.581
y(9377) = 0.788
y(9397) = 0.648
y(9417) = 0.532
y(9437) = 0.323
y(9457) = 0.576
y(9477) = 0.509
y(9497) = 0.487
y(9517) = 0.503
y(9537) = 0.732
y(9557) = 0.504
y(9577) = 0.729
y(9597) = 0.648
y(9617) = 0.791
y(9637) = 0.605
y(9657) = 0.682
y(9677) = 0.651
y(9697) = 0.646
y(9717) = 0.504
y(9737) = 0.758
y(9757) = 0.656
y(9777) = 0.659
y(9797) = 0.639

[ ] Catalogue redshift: 0.65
